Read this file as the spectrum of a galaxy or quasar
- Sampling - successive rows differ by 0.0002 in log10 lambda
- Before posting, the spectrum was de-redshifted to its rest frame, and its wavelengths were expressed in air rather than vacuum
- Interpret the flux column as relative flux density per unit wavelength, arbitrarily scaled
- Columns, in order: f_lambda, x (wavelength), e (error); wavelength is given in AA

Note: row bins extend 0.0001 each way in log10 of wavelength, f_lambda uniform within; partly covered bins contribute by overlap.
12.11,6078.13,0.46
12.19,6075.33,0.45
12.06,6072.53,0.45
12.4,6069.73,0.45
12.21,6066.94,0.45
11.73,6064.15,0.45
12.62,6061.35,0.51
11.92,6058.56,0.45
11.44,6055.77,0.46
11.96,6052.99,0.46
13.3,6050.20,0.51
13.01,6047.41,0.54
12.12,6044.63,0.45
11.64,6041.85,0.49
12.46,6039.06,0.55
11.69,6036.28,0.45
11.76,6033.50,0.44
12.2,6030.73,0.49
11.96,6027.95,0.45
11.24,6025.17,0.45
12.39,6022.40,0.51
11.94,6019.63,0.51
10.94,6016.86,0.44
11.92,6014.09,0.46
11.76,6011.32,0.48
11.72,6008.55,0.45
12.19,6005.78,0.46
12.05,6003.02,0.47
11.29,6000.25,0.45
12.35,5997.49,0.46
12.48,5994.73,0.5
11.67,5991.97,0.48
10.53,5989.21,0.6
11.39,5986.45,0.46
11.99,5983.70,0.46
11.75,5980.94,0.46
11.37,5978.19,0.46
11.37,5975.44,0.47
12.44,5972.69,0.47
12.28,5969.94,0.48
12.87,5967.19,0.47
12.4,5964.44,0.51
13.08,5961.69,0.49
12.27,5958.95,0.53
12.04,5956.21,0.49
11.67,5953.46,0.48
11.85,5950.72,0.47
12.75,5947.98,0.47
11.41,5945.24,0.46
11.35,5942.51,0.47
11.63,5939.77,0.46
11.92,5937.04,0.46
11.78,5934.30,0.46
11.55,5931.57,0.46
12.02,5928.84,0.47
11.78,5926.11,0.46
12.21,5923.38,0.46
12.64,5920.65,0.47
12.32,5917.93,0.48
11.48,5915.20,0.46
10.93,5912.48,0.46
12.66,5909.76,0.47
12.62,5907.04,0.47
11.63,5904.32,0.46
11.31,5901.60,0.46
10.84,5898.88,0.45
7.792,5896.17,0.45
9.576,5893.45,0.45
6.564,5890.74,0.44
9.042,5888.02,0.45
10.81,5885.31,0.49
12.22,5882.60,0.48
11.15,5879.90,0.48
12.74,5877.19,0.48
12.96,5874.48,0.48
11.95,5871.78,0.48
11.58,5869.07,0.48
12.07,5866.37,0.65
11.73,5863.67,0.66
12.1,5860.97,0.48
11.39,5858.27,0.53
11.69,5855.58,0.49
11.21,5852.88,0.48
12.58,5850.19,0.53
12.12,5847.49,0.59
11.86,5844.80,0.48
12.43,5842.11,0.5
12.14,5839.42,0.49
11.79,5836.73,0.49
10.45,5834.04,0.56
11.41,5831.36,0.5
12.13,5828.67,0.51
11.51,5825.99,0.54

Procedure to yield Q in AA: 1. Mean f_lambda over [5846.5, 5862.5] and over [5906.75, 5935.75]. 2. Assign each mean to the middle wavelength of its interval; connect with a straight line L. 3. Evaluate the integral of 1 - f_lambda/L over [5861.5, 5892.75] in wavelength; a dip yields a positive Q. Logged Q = 1.92 AA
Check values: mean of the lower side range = 11.8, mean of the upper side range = 12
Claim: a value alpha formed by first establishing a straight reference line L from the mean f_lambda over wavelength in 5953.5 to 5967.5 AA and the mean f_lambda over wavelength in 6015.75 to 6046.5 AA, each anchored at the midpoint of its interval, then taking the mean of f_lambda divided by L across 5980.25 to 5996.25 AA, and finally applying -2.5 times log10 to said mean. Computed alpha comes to 0.052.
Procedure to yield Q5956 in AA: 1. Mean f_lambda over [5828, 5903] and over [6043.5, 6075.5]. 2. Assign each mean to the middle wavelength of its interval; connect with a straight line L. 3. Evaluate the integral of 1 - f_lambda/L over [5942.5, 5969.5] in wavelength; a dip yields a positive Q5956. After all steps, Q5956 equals -1.1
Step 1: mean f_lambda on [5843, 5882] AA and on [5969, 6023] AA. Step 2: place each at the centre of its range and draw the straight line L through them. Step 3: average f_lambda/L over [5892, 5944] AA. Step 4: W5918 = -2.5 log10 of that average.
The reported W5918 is 0.04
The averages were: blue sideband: 12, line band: 11.5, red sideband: 11.8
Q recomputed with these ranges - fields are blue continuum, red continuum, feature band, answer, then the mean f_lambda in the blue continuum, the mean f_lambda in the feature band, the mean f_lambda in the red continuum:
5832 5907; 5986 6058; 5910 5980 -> -2.41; 11.3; 12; 11.9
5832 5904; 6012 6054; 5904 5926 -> -1.15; 11.2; 12.1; 12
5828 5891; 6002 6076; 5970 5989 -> 0.31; 11.6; 11.7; 12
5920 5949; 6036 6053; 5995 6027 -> 1.05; 11.9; 11.8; 12.4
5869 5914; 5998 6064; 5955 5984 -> -1.65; 10.9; 12.2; 12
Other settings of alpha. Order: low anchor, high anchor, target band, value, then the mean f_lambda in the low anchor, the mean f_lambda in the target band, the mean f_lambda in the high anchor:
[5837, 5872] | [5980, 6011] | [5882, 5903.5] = 0.22 mag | 11.9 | 9.73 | 11.8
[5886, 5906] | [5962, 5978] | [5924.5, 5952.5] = -0.06 mag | 9.63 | 11.8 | 12.3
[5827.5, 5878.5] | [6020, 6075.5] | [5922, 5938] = 0.01 mag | 11.9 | 11.9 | 12.1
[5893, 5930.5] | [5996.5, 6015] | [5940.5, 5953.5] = -0.02 mag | 11.5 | 11.8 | 11.9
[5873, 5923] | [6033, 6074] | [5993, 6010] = -0.02 mag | 11.1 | 12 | 12.2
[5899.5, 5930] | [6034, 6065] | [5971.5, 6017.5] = 0.03 mag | 11.9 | 11.7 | 12.2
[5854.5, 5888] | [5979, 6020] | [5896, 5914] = 0.04 mag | 11.8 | 11.3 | 11.7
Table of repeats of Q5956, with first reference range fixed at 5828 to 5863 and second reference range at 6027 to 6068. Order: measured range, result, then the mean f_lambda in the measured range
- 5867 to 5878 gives -0.4 AA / 12.3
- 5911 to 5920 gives 0.2 AA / 11.7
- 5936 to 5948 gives 0.2 AA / 11.7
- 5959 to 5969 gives -0.6 AA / 12.7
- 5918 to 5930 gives -0.3 AA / 12.2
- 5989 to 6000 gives 0.2 AA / 11.8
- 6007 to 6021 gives 0.5 AA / 11.7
